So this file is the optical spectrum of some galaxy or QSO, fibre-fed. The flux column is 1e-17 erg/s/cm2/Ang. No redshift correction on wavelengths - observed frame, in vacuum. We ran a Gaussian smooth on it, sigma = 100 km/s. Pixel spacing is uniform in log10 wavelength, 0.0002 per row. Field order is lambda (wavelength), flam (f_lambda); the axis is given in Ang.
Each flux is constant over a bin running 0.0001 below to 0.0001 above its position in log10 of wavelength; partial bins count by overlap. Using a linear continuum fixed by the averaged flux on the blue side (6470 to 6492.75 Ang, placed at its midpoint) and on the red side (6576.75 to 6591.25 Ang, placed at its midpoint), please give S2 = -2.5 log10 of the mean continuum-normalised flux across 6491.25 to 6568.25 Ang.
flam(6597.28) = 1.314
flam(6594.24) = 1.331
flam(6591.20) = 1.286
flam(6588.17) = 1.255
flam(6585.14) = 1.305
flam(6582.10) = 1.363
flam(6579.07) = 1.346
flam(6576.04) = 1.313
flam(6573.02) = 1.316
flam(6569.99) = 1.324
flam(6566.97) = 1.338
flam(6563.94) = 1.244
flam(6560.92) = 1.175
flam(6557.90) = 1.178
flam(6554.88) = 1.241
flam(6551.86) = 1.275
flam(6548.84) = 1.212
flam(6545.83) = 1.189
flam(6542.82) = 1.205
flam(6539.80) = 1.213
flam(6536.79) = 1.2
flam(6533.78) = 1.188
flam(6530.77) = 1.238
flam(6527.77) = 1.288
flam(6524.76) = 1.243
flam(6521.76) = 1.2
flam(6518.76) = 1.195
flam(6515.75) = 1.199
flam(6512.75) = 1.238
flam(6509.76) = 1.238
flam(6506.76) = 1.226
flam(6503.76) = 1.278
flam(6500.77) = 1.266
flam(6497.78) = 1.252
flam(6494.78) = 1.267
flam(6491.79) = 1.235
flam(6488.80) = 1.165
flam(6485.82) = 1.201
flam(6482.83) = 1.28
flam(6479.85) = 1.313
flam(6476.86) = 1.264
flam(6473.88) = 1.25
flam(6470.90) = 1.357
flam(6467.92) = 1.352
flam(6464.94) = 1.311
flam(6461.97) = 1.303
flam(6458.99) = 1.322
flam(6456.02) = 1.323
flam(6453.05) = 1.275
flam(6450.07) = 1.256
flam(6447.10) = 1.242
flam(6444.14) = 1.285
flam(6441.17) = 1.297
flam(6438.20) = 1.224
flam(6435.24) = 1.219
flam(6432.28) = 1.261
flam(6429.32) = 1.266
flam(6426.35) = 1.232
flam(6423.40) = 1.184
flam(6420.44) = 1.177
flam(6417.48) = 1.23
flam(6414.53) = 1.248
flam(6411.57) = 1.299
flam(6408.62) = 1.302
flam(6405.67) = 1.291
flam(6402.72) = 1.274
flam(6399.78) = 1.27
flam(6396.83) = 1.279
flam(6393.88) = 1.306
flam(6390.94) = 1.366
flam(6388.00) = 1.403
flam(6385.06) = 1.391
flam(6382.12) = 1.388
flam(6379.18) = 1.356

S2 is 0.04 mag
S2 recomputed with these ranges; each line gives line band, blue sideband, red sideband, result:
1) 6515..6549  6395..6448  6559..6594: 0.06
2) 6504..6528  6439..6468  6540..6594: 0.04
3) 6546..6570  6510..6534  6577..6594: 0.03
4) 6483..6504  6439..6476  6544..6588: 0.04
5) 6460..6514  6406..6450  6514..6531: -0.03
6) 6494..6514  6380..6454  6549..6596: 0.03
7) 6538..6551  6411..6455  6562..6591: 0.08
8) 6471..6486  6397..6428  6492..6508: -0.02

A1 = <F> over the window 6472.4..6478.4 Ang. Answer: 1.26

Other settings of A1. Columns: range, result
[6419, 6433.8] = 1.22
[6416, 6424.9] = 1.2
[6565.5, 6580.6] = 1.33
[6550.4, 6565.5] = 1.22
